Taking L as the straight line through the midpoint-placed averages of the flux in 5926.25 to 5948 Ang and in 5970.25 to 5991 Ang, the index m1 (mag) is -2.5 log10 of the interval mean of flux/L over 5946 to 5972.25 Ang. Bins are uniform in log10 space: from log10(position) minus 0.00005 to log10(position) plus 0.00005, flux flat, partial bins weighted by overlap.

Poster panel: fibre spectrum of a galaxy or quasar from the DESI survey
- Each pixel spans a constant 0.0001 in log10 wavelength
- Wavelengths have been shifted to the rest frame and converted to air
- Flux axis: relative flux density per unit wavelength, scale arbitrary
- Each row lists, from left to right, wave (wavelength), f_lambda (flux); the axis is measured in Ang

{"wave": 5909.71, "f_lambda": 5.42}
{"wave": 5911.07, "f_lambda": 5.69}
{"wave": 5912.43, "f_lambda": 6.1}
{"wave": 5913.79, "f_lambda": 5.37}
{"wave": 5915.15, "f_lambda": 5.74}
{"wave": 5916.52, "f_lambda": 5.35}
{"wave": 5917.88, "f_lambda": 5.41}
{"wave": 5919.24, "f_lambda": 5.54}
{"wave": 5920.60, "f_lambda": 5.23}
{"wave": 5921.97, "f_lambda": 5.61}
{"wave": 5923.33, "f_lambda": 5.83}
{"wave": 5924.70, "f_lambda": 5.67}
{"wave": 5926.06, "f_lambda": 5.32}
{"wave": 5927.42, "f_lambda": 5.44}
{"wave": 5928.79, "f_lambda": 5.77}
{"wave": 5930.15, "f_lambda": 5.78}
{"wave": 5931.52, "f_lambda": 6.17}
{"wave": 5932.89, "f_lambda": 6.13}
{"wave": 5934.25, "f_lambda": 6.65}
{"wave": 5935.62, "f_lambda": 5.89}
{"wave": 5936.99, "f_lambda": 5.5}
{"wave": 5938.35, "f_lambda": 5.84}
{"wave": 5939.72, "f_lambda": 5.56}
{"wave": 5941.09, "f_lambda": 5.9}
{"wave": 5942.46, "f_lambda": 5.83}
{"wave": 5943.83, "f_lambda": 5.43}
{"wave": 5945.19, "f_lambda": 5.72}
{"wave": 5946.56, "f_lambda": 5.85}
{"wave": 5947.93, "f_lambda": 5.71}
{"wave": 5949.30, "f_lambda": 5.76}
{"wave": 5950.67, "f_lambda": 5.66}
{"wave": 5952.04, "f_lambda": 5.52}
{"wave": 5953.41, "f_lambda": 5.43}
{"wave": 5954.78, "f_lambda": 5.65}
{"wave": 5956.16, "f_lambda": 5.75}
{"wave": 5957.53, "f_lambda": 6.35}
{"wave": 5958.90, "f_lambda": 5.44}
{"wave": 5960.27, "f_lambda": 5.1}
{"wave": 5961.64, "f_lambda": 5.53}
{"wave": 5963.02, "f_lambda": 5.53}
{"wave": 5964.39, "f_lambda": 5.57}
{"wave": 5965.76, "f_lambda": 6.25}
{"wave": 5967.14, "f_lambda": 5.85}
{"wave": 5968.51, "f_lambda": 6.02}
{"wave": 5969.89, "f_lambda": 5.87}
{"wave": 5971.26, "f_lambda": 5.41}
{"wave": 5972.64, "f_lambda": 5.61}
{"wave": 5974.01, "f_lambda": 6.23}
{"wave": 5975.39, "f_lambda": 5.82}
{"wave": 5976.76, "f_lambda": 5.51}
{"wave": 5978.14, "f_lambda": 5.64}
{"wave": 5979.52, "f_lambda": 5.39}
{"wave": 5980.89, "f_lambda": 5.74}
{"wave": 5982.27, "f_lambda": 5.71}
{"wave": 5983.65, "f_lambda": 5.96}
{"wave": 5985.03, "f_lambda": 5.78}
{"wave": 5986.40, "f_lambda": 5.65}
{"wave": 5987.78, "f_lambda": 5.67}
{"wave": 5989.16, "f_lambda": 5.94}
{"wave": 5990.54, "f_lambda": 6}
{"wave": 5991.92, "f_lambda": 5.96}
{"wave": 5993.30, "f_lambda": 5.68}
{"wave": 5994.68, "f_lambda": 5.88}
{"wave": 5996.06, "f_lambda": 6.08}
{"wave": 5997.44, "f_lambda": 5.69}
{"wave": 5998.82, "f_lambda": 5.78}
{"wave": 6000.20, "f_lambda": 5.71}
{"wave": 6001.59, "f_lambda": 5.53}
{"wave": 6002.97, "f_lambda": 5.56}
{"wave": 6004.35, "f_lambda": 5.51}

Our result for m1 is 0.016 mag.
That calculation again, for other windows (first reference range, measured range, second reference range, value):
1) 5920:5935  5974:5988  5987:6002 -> 0.02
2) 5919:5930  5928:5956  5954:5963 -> -0.04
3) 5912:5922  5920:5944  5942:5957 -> -0.03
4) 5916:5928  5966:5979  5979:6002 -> -0.01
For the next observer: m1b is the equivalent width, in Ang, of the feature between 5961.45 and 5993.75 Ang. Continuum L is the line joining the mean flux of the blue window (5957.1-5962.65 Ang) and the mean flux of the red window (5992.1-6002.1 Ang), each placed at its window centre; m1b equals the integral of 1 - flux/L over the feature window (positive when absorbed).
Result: -0.6 Ang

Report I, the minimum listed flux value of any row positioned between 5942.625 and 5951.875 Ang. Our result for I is 5.43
